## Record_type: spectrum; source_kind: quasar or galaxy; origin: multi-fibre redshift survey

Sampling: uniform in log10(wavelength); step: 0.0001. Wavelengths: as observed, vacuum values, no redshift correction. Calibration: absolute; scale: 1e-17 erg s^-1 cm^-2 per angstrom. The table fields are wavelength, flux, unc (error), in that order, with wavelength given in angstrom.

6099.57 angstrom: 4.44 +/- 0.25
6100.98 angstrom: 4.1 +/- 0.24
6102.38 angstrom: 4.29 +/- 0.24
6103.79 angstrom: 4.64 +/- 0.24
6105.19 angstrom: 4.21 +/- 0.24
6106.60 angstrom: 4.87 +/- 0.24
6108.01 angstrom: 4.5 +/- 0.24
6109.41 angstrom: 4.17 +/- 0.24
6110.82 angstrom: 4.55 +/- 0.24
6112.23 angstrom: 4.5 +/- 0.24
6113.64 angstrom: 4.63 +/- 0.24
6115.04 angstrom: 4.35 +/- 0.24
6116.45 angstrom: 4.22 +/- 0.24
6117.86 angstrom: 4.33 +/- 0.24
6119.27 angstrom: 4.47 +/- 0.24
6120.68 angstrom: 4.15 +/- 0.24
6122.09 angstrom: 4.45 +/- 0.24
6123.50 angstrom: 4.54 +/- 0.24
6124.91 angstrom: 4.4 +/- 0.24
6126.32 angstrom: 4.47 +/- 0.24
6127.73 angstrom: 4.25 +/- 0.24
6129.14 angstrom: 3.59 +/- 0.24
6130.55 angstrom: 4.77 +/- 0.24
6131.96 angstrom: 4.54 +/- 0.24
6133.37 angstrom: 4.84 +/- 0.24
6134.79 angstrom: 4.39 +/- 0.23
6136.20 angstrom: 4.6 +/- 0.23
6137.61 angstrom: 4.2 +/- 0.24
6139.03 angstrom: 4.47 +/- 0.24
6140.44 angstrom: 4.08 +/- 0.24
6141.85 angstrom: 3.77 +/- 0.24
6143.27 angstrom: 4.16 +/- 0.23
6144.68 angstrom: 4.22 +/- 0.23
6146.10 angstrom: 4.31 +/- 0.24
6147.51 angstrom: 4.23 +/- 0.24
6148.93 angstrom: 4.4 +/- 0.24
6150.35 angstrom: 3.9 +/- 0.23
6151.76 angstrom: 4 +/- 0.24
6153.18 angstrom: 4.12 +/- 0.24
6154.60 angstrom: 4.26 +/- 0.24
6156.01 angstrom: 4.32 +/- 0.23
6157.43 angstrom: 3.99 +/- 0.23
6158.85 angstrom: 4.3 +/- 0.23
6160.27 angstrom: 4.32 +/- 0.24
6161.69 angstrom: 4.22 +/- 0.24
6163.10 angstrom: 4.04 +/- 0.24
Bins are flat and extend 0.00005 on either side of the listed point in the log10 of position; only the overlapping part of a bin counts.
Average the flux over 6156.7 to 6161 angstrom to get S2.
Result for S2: 4.2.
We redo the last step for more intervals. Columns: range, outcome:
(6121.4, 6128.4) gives 4.42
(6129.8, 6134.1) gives 4.7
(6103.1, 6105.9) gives 4.43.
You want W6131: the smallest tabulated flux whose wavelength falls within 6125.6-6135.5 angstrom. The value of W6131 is 3.59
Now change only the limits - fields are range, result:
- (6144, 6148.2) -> 4.22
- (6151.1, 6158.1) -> 3.99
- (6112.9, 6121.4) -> 4.15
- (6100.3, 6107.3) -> 4.1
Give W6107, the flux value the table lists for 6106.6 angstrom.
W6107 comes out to 4.87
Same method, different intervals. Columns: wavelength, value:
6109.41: 4.17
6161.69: 4.22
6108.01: 4.5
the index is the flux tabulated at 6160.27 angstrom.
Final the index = 4.32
